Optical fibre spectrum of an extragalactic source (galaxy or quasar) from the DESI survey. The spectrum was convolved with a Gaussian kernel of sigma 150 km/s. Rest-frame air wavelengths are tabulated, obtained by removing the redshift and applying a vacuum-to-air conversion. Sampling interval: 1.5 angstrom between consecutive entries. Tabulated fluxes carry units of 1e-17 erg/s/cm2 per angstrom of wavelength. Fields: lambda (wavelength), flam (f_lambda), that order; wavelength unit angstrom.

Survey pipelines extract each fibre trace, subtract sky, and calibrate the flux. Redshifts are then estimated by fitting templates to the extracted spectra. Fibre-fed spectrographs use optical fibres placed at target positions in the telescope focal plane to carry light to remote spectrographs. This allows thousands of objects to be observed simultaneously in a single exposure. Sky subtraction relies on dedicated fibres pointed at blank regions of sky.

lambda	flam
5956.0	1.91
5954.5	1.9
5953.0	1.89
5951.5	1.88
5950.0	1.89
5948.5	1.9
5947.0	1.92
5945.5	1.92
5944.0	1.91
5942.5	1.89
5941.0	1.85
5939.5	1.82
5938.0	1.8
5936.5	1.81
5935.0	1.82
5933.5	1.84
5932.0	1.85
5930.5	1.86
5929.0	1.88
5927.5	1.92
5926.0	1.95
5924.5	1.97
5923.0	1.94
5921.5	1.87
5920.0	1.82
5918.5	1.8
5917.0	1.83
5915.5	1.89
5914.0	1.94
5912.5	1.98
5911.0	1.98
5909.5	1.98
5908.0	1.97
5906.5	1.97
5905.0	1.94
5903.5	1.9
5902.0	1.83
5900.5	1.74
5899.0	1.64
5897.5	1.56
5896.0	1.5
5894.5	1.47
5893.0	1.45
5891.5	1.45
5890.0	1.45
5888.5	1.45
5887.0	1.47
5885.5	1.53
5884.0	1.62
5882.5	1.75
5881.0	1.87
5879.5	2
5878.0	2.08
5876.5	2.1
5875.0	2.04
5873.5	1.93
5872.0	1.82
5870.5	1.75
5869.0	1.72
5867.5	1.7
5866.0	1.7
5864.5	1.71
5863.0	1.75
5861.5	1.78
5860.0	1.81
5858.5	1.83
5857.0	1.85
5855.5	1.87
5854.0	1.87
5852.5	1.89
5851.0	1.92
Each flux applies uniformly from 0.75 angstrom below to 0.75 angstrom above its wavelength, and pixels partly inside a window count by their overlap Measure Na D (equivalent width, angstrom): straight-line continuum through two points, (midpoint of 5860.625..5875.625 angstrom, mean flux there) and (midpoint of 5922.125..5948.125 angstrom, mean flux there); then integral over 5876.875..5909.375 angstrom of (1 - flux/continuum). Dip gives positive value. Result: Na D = 2.1 angstrom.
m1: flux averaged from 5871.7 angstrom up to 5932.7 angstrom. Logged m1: 1.8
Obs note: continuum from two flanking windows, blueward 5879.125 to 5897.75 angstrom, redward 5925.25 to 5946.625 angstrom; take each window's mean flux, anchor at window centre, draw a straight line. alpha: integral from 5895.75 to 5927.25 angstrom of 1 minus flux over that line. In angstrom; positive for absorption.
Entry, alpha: -2.7 angstrom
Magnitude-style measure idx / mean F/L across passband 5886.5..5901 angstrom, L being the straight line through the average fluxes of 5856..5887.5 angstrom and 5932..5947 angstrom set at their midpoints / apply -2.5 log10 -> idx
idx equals 0.20 mag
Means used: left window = 1.8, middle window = 1.51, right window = 1.85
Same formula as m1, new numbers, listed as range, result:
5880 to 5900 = 1.56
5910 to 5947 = 1.88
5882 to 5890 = 1.55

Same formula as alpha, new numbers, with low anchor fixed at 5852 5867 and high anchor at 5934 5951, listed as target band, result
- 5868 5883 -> -0.74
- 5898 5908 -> -0.02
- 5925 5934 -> -0.15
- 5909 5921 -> -0.36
